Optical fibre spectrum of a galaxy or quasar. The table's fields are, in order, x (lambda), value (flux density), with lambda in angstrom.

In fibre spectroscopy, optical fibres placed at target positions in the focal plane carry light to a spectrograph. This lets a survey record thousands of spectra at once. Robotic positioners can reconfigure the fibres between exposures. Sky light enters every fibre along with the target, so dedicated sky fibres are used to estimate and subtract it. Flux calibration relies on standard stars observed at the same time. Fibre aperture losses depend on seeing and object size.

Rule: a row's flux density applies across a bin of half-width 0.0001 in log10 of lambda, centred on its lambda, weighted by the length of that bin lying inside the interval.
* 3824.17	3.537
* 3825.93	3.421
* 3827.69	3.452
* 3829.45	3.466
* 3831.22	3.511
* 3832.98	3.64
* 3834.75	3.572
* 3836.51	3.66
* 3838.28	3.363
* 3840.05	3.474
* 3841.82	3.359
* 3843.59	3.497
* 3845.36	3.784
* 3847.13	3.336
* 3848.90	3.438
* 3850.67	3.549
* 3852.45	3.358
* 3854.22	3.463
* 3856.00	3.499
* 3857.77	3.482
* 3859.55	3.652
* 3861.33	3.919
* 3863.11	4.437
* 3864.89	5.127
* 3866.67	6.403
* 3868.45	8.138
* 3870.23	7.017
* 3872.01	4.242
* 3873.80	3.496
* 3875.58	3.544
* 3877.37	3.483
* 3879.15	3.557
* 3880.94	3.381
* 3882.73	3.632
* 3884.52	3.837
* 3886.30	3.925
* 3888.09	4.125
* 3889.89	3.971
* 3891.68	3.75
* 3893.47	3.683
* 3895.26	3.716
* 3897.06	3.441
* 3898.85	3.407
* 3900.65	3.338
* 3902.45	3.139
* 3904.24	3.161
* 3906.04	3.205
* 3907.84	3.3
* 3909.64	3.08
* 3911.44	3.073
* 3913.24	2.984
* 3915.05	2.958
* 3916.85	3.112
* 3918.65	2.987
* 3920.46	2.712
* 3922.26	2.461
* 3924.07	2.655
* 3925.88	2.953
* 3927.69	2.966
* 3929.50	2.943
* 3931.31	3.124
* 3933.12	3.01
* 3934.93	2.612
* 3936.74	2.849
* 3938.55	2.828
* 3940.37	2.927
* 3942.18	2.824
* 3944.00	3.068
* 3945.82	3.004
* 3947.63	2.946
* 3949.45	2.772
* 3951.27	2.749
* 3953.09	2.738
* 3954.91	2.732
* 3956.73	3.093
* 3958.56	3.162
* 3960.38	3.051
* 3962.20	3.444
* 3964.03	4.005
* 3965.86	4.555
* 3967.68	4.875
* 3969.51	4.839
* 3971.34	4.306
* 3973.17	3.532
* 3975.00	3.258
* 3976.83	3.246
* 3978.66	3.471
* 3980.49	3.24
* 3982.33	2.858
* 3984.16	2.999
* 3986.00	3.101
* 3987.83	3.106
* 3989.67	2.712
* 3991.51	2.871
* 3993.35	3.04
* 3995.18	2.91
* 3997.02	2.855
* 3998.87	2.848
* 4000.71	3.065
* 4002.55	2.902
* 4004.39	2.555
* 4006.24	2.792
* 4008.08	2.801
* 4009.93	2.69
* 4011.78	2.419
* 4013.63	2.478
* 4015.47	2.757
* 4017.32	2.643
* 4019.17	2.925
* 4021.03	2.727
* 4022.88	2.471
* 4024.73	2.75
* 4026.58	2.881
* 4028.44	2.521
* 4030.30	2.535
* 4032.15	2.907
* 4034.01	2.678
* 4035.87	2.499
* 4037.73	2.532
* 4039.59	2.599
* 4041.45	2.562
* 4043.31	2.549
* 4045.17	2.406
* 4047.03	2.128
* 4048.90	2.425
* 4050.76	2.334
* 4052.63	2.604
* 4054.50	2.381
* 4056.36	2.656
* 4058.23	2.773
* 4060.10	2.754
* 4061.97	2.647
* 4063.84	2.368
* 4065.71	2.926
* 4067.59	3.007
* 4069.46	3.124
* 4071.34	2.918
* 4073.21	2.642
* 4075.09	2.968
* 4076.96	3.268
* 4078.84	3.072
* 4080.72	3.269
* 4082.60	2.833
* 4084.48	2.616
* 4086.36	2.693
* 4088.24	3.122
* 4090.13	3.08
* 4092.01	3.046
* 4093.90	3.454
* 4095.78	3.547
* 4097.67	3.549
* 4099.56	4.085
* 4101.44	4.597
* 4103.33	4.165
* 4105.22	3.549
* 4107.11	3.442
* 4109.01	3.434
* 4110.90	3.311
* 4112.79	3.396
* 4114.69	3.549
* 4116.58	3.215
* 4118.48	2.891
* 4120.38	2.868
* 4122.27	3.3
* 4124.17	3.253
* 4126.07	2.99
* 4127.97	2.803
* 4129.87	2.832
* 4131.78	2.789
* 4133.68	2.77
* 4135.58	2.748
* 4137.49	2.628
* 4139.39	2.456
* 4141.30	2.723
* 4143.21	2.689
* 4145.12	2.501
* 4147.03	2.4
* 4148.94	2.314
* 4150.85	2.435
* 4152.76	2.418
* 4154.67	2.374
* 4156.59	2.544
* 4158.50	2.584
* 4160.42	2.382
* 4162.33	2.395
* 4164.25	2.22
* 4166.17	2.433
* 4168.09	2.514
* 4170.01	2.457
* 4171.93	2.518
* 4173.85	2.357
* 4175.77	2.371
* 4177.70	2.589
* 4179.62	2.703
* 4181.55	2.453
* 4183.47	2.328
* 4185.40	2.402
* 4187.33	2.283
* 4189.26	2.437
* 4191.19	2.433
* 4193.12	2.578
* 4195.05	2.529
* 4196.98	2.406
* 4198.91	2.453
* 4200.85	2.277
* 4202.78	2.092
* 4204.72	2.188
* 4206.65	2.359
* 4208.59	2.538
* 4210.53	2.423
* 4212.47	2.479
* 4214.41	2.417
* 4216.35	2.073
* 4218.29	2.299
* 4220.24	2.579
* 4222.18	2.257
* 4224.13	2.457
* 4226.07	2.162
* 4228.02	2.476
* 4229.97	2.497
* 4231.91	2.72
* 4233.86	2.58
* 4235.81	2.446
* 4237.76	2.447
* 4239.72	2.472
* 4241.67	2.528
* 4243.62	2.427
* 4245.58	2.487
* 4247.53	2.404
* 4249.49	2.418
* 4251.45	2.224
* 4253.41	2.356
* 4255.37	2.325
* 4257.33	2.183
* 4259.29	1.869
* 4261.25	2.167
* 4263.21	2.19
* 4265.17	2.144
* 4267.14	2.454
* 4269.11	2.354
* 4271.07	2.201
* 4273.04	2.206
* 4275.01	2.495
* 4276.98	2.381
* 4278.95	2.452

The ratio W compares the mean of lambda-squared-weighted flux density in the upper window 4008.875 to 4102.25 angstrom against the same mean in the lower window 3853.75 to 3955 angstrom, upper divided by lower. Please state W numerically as 0.87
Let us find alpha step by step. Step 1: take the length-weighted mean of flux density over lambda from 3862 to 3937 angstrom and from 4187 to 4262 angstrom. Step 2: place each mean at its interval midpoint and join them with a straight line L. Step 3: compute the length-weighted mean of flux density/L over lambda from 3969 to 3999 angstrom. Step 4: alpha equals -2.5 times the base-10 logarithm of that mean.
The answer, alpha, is 0.03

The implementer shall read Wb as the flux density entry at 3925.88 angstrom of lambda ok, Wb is 2.953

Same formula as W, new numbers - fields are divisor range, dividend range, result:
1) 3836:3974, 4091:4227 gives 0.87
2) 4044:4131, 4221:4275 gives 0.83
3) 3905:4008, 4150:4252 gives 0.88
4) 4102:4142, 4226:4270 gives 0.81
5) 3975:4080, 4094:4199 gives 1.07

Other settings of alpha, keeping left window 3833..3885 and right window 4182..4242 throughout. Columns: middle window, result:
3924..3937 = 0.26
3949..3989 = 0.03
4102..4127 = -0.18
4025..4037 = 0.21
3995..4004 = 0.17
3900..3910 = 0.19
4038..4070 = 0.20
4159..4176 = 0.09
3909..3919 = 0.24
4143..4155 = 0.11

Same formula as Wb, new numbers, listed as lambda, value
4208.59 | 2.538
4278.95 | 2.452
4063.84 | 2.368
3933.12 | 3.01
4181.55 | 2.453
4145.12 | 2.501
